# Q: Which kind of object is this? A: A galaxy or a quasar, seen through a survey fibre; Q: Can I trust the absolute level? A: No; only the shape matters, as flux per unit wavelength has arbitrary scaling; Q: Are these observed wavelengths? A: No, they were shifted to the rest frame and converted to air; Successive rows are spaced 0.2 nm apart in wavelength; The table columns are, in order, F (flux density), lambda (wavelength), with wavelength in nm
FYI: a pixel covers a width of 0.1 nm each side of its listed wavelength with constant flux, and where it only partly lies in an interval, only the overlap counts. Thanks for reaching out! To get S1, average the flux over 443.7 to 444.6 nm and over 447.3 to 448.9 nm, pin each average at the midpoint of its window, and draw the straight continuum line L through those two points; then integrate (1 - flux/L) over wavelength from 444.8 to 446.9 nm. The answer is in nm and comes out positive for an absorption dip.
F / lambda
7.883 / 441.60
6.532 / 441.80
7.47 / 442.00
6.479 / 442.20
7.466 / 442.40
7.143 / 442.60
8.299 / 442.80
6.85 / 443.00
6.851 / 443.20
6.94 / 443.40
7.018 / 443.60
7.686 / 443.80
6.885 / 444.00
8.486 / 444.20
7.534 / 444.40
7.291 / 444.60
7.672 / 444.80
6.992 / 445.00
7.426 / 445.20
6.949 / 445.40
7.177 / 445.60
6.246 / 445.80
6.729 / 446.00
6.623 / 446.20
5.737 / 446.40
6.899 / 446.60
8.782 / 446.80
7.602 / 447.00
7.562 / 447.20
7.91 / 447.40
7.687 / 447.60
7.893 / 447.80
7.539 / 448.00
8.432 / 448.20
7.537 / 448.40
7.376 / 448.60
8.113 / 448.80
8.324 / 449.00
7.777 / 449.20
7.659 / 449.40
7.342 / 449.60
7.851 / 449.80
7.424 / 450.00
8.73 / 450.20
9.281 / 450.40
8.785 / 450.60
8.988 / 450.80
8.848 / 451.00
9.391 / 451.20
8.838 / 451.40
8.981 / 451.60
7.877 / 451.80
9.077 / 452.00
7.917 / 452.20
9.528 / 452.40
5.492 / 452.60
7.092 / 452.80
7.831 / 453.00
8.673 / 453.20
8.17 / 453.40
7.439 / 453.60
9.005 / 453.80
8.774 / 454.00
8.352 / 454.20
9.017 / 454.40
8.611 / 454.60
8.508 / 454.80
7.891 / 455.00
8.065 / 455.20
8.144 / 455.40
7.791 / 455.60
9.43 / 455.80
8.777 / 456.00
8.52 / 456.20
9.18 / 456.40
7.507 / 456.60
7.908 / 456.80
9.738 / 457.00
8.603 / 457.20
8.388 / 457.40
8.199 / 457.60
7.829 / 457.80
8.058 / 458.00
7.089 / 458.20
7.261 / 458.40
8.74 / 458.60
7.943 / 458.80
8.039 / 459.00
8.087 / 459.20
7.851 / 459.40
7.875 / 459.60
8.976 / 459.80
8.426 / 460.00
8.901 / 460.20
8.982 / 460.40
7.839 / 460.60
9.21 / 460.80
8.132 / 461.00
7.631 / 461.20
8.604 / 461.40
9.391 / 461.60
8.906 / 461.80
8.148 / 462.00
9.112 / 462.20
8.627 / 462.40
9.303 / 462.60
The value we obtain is 0.19 nm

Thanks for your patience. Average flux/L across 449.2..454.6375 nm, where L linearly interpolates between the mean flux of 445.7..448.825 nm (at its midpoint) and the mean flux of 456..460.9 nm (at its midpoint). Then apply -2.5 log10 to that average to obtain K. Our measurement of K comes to -0.07 mag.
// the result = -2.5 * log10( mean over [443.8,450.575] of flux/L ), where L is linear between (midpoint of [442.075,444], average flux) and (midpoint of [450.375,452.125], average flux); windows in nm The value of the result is 0.06 mag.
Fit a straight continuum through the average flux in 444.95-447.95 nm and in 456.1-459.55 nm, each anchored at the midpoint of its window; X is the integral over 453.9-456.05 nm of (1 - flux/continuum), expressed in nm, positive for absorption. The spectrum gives -0.15 nm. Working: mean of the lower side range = 7.22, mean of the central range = 8.48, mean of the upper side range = 8.17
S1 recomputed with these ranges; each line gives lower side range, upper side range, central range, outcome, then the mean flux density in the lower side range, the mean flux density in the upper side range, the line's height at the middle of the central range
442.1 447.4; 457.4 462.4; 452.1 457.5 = -0.25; 7.22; 8.31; 7.94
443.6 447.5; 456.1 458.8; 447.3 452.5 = -0.45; 7.27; 8.22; 7.62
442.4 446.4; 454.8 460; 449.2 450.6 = -0.08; 7.17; 8.24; 7.62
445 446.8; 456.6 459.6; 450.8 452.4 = -0.29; 6.85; 8.09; 7.43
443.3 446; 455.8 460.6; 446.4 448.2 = -0.05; 7.23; 8.31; 7.45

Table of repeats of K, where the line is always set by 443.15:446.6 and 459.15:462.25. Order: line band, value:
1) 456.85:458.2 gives -0.02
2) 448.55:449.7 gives -0.05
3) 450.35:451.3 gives -0.19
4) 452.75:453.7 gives -0.01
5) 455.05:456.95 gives -0.04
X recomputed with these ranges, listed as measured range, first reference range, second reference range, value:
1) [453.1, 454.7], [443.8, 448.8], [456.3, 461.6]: -0.115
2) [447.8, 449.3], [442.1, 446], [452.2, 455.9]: -0.041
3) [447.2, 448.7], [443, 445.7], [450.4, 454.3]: 0.005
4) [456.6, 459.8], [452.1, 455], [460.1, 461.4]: 0.092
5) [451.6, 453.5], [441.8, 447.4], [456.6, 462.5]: -0.049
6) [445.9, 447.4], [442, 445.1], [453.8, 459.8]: 0.072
